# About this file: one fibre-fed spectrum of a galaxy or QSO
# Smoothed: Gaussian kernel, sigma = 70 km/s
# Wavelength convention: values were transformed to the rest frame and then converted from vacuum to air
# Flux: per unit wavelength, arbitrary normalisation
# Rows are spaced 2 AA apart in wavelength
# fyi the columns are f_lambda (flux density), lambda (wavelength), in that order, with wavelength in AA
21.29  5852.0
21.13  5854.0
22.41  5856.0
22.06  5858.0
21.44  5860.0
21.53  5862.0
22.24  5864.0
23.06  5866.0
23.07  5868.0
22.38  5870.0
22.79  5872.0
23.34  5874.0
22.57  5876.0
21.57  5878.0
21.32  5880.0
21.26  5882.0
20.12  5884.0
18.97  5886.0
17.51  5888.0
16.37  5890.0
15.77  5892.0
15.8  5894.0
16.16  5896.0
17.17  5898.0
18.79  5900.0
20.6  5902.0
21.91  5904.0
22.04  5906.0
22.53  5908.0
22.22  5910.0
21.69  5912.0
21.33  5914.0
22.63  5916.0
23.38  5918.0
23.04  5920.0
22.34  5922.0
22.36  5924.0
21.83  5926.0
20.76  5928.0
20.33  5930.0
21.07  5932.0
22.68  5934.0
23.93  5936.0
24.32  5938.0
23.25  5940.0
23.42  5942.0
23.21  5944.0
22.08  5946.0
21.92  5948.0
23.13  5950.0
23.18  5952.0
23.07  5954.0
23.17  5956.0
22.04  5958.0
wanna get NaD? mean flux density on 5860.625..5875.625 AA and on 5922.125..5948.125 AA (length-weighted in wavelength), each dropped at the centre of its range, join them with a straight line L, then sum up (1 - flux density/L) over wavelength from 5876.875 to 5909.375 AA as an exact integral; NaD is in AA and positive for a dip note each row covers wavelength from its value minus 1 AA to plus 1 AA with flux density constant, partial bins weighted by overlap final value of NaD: 4.7 AA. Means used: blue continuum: 22.6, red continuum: 22.4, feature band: 19.3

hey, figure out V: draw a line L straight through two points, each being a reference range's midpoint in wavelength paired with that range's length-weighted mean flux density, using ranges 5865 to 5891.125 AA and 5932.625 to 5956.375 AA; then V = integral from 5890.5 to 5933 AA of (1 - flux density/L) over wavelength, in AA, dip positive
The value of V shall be 2.9 AA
